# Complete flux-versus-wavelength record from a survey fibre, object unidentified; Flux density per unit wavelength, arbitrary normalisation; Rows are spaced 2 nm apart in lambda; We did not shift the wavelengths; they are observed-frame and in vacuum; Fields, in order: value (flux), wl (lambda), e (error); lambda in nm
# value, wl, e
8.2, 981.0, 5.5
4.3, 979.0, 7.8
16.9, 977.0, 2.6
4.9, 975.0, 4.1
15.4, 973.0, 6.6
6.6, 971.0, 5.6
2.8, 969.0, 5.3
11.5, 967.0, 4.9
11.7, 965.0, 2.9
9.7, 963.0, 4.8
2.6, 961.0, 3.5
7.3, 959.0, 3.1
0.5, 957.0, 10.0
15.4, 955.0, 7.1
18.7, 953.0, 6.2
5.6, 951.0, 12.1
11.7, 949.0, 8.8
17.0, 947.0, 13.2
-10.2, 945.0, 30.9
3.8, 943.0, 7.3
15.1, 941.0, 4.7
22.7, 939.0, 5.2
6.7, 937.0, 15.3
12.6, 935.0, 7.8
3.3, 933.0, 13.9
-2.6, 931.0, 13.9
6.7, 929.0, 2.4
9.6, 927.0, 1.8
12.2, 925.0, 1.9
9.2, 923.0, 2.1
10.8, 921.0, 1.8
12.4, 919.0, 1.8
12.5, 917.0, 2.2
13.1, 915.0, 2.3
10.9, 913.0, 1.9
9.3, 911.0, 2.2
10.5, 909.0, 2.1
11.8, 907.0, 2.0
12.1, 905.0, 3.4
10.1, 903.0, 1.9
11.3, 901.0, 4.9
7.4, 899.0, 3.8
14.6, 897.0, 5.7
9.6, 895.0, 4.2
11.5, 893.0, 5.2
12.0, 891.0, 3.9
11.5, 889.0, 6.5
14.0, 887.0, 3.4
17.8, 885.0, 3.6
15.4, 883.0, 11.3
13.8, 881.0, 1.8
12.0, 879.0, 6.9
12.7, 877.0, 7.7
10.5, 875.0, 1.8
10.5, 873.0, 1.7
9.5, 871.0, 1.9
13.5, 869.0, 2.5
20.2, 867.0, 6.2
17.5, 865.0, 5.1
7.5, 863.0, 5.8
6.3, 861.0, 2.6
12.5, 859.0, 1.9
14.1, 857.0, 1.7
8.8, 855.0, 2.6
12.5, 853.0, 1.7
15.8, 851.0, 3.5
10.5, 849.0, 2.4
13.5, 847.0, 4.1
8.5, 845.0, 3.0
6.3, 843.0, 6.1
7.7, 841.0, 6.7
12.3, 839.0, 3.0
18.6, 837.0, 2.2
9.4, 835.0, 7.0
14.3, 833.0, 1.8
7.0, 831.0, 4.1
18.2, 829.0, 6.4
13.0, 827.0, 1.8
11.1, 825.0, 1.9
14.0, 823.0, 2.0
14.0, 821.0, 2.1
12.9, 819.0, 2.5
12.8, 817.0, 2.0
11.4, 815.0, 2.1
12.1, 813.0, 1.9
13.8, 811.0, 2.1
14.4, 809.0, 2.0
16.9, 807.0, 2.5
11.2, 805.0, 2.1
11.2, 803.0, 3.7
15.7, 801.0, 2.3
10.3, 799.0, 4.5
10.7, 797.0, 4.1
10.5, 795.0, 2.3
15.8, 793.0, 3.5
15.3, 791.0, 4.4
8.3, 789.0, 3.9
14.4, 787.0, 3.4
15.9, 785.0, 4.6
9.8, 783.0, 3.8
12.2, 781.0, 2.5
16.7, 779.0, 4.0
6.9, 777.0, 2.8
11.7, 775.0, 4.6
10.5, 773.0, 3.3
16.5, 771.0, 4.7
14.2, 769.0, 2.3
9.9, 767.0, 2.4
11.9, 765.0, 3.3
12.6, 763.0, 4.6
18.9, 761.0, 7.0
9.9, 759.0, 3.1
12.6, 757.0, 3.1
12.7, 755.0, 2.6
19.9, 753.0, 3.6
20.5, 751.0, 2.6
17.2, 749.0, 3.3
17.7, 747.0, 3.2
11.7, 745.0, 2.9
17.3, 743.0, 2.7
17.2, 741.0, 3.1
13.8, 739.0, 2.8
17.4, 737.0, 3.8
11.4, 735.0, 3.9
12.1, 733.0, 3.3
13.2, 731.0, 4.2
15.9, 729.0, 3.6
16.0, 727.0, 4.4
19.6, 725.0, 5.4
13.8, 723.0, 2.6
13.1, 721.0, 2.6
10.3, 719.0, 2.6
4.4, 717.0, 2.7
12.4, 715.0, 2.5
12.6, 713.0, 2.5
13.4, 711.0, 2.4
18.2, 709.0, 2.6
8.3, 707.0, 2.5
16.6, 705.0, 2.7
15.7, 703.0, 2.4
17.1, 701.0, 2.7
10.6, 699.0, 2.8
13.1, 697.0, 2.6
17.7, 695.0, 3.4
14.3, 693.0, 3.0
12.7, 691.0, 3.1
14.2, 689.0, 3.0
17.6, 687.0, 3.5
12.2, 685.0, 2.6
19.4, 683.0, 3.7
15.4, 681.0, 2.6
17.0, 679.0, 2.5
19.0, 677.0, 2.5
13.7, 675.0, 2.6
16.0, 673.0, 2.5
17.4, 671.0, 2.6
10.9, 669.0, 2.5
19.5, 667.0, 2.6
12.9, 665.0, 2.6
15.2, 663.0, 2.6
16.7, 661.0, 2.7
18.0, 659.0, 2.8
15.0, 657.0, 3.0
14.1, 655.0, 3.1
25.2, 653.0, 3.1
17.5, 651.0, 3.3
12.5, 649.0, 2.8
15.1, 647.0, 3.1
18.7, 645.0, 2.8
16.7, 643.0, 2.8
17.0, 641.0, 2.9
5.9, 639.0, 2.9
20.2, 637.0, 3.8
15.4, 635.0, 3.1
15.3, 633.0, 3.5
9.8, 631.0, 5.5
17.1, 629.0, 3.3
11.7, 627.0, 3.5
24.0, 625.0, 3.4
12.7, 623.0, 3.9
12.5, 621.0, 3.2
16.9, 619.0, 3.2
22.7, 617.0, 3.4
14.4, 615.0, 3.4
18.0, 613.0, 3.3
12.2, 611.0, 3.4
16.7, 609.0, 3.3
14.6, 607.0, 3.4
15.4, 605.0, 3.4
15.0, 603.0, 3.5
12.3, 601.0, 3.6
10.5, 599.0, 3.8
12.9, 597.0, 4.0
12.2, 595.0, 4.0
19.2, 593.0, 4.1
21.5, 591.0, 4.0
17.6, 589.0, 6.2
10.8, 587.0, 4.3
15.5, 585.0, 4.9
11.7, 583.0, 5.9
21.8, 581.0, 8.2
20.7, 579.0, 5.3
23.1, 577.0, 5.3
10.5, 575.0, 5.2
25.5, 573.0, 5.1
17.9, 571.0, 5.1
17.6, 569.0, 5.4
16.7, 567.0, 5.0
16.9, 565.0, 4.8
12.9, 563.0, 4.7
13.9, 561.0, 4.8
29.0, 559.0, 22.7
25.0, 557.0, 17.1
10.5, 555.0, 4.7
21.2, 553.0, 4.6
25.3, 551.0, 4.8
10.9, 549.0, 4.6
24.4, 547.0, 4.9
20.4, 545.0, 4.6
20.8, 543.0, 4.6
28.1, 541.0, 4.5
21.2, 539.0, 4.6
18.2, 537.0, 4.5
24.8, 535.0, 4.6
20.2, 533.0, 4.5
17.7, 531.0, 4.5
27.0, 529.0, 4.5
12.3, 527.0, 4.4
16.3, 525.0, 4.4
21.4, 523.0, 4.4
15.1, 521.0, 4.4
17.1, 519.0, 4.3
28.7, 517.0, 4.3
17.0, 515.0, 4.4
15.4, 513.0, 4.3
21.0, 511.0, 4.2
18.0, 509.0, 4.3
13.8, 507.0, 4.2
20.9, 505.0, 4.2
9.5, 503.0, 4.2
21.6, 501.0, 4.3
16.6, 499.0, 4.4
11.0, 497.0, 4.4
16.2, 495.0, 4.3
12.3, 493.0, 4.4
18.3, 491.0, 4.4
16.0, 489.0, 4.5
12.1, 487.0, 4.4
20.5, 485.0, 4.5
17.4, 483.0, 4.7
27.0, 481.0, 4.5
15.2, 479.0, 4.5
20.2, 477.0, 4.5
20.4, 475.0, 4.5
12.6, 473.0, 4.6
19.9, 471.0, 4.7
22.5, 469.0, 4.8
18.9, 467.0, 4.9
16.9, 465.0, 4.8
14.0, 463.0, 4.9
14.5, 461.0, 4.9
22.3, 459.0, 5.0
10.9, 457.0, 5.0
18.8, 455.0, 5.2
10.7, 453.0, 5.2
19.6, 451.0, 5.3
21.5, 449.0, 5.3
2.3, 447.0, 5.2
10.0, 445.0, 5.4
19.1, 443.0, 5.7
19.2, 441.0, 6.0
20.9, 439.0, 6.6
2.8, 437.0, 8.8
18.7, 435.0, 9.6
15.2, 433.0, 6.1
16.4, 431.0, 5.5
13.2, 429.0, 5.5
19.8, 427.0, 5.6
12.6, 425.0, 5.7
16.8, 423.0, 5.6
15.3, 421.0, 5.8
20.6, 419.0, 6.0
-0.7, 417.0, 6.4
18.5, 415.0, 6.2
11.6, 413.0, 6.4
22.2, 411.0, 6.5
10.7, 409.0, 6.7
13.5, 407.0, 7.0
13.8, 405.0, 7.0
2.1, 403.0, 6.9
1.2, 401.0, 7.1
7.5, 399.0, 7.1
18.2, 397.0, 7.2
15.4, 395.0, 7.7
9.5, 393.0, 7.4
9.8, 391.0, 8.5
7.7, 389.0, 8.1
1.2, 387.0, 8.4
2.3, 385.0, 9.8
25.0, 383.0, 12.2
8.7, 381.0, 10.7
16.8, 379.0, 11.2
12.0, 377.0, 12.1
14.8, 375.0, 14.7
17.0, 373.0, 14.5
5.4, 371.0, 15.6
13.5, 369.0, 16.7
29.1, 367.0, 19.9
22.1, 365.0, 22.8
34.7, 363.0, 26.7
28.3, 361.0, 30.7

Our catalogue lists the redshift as 0.145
